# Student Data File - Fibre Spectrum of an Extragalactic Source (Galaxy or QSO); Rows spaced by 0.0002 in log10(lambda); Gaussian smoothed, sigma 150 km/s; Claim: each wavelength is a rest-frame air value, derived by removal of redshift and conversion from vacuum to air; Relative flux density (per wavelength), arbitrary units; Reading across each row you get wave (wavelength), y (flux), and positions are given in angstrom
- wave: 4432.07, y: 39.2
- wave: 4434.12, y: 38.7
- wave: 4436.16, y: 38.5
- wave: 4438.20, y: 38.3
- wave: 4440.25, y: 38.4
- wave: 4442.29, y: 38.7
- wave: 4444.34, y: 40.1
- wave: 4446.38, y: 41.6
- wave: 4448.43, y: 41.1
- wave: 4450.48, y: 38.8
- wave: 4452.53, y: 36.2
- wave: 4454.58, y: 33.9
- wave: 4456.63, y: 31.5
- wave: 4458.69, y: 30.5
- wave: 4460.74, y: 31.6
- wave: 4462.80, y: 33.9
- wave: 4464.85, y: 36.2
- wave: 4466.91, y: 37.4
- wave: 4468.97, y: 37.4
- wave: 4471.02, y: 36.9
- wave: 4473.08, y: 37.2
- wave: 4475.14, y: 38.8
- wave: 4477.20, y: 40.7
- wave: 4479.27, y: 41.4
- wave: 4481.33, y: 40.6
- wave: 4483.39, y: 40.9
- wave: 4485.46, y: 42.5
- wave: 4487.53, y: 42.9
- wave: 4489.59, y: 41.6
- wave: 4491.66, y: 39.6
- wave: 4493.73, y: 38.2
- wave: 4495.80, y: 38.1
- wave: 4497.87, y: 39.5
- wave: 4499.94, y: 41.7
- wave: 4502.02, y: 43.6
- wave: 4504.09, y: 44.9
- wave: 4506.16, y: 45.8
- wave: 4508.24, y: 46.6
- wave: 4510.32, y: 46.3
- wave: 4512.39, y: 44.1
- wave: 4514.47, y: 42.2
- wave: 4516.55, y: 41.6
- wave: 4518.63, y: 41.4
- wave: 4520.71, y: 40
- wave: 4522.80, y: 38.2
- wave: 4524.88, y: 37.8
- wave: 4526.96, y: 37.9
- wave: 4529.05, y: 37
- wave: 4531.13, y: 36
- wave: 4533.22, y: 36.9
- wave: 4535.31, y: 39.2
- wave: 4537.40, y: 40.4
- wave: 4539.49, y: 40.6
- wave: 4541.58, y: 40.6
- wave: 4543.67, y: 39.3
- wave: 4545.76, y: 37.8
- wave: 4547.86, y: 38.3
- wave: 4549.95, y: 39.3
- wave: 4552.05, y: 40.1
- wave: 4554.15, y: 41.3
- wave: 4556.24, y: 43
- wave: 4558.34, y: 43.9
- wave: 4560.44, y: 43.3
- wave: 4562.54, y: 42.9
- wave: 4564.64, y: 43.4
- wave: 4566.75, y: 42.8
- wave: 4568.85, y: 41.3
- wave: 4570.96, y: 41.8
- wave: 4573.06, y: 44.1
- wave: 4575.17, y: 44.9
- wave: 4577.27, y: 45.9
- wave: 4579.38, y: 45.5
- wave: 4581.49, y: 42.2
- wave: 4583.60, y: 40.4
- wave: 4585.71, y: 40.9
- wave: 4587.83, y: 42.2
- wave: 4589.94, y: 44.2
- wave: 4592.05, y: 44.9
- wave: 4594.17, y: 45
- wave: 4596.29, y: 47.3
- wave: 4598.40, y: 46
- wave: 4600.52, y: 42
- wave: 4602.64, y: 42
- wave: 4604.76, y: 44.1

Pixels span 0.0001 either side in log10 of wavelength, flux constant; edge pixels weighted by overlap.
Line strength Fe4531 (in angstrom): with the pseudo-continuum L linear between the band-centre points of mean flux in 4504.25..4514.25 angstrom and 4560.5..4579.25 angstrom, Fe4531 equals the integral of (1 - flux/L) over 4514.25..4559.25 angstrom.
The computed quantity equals 4.9 angstrom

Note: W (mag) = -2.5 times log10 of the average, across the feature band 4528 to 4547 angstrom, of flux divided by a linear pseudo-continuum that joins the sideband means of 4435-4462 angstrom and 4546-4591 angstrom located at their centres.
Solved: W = 0.063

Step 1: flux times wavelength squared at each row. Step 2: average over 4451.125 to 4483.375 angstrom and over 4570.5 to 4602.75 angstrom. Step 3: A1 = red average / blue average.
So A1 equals 1.27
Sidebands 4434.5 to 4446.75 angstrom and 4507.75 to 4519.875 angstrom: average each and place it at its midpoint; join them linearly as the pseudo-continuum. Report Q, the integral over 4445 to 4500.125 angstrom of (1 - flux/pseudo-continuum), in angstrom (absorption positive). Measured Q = 3.9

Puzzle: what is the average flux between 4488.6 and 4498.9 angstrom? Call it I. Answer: 39.4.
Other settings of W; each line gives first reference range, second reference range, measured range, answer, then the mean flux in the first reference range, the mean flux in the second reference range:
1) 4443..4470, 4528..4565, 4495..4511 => -0.14 mag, 36.2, 40.1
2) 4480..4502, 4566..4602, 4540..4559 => 0.06 mag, 40.7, 43.6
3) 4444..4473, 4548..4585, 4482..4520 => -0.10 mag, 36.2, 42.6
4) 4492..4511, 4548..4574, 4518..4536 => 0.11 mag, 42.6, 42.1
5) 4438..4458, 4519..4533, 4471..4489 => -0.07 mag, 37.7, 37.9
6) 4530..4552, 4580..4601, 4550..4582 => -0.04 mag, 38.9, 43.6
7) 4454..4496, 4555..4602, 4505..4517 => -0.12 mag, 37.7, 43.5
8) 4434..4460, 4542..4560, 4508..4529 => -0.05 mag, 37.3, 40.5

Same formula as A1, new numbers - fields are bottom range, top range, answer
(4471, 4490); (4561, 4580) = 1.12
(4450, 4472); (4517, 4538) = 1.14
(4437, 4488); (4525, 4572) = 1.11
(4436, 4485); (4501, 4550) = 1.11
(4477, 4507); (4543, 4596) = 1.06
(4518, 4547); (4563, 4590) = 1.13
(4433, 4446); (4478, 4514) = 1.11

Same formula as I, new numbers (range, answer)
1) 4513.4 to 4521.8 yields 41.3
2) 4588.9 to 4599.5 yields 45.5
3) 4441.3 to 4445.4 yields 39.5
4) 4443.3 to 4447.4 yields 40.9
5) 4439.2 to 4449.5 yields 40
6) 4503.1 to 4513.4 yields 45.6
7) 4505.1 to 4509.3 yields 46.2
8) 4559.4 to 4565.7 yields 43.2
